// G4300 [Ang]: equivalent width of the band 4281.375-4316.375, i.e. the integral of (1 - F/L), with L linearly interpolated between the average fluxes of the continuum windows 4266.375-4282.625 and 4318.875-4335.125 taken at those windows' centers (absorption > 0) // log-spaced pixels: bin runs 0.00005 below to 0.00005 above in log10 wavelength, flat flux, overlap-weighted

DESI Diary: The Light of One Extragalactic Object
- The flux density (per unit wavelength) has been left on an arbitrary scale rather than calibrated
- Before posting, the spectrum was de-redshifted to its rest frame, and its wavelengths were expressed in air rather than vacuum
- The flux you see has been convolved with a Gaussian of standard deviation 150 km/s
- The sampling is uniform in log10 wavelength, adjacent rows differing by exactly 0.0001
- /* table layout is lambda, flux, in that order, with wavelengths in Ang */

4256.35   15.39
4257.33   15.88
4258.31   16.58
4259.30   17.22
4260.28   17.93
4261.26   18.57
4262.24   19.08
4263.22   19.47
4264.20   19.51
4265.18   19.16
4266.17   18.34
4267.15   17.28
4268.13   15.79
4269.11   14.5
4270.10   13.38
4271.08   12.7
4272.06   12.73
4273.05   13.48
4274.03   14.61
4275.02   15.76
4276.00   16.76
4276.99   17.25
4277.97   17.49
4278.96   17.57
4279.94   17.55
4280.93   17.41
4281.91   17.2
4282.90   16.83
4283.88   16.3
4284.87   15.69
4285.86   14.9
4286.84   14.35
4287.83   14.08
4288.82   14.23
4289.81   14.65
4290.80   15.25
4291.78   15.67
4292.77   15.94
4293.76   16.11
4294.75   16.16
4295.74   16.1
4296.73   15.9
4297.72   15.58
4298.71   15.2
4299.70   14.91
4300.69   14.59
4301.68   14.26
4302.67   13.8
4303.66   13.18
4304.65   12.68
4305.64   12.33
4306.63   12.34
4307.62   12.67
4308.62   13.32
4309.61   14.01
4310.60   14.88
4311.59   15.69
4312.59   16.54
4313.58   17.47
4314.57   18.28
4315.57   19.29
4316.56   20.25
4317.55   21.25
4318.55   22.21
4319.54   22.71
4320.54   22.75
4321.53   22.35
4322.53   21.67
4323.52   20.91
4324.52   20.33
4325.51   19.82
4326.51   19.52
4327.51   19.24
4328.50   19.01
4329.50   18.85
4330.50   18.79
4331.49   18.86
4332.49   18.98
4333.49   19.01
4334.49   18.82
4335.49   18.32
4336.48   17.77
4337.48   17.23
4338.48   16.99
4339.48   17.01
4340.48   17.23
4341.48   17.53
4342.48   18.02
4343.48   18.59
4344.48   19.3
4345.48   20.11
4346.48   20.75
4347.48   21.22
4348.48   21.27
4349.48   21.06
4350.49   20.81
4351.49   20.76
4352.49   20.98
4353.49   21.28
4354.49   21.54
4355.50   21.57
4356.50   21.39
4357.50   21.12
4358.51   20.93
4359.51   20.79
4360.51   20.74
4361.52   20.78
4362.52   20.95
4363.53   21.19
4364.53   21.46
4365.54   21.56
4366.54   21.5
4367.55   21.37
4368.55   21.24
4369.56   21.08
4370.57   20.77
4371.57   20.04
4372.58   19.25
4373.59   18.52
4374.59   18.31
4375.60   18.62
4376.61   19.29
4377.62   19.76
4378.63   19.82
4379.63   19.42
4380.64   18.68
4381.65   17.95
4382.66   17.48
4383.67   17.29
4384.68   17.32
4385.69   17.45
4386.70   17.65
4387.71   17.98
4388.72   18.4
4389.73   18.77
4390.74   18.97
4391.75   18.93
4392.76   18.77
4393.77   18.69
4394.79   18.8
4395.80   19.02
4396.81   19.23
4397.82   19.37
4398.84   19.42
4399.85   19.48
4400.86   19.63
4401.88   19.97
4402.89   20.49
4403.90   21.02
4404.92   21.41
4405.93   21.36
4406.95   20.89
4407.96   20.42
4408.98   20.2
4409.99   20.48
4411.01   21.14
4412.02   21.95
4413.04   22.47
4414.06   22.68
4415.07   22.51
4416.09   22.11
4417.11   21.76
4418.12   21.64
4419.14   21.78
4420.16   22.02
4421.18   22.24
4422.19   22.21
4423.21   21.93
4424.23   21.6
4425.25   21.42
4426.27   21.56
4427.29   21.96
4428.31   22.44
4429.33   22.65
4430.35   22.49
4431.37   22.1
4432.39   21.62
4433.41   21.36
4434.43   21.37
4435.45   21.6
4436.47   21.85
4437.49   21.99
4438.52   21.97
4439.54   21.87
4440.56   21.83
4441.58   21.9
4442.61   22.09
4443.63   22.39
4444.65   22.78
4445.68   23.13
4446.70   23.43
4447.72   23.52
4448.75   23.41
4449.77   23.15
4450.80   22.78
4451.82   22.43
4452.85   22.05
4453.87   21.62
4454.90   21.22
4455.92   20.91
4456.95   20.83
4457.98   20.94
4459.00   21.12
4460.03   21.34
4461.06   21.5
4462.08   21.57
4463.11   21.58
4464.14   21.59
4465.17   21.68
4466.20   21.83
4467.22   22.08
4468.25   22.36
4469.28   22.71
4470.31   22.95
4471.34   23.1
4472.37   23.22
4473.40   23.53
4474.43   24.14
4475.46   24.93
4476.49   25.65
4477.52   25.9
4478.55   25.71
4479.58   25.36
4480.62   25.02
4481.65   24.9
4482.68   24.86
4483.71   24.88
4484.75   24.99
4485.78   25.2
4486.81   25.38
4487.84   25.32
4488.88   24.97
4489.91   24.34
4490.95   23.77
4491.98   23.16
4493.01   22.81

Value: 5.0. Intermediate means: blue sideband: 15.8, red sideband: 20.1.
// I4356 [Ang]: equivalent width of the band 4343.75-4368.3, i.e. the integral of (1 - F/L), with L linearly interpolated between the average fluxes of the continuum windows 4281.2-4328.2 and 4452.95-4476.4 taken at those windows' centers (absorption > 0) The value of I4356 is -3.4 Ang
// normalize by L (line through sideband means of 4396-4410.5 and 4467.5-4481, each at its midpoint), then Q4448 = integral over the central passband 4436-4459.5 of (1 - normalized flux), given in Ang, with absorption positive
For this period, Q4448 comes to 0.5 Ang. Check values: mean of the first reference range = 20.2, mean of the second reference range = 24.1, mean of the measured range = 22.1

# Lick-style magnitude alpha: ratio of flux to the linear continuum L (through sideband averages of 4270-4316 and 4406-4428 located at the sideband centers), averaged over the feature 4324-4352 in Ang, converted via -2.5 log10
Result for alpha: -0.09 mag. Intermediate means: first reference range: 15.3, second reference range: 21.7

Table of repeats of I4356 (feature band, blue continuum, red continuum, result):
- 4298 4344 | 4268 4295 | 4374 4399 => -2.5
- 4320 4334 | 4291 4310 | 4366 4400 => -3.6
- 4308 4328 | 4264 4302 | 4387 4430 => -2.3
